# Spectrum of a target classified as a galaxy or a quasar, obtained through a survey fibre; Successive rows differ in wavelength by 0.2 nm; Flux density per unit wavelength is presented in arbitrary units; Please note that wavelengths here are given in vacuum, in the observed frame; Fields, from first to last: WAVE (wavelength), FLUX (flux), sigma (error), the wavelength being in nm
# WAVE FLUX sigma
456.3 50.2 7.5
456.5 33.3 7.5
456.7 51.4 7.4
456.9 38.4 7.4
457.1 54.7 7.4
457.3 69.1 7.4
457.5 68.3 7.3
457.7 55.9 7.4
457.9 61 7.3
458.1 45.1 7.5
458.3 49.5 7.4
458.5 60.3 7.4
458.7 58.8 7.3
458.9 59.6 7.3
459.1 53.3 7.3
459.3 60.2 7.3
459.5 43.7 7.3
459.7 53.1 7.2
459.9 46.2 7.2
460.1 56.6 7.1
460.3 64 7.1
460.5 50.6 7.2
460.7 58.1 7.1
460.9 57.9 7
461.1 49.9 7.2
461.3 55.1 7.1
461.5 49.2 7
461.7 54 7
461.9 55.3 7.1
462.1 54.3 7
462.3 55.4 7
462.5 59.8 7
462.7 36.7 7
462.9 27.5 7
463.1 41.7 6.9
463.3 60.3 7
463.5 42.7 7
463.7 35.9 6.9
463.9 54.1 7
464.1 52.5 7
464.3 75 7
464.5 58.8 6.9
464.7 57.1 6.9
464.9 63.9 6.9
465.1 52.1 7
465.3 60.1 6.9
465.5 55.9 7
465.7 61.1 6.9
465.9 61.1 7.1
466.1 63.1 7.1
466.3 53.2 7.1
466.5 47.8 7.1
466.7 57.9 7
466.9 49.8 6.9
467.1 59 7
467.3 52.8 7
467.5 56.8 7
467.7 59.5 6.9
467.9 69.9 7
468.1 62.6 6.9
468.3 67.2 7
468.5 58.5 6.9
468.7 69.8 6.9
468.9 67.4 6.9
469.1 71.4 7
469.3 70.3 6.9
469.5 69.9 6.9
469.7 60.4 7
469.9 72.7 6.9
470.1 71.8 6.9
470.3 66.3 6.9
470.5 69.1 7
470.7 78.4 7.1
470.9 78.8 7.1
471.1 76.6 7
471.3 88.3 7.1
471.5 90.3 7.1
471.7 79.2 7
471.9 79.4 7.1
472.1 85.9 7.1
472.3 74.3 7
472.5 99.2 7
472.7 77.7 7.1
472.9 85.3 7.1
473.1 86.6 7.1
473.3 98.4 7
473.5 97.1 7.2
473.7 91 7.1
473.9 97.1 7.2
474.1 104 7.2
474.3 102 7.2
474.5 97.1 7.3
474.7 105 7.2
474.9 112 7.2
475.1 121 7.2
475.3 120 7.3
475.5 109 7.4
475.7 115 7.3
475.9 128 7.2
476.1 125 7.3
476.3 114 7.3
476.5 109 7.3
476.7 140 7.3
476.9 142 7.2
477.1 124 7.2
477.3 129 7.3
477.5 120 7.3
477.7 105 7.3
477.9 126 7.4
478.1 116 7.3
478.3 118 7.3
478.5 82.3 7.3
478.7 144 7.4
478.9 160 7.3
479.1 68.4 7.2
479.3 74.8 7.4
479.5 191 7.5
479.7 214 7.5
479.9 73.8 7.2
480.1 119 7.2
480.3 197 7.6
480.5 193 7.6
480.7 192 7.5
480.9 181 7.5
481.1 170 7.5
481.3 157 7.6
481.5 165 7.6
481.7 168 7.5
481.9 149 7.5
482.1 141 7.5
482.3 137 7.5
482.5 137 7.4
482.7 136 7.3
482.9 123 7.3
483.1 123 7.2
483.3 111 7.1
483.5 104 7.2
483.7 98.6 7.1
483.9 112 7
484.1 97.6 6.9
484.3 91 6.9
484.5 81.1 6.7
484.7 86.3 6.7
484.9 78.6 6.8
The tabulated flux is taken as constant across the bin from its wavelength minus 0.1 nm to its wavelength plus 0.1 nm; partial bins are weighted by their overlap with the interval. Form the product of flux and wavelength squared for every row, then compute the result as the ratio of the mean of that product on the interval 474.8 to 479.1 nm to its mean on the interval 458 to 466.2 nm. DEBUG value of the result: 2.4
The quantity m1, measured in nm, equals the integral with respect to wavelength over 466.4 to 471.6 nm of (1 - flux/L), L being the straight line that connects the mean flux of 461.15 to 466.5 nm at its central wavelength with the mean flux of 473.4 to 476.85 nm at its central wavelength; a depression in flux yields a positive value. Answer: 0.861 nm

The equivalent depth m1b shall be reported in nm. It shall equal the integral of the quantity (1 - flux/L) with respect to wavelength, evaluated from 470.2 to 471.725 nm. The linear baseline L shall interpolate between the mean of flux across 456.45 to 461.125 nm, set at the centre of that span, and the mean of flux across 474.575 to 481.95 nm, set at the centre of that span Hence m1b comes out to 0.38 nm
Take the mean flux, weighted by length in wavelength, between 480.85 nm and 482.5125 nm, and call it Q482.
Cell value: 156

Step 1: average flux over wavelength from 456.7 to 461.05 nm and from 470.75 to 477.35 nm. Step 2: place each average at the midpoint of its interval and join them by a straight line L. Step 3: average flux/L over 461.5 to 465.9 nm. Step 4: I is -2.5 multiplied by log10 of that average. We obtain 0.30 mag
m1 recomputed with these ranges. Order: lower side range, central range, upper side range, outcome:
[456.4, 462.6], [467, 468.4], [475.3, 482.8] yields 0.44 nm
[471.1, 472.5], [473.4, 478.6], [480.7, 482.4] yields 0.12 nm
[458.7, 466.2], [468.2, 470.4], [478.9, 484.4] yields 0.43 nm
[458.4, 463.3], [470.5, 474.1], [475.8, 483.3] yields 0.64 nm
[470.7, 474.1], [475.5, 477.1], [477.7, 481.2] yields -0.09 nm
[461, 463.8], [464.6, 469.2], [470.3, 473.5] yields 0.34 nm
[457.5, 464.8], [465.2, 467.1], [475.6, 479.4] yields 0.42 nm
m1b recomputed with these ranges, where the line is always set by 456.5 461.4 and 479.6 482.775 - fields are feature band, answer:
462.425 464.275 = 0.70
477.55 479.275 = 0.38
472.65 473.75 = 0.28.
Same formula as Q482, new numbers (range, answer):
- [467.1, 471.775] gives 69.6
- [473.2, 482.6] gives 129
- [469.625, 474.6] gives 84.4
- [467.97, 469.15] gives 66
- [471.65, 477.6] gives 106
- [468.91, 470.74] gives 69.6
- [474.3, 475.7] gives 110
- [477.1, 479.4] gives 114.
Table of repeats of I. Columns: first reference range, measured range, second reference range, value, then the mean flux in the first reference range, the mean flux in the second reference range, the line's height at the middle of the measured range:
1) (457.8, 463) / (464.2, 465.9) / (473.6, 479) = 0.18 mag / 52.9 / 117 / 71.6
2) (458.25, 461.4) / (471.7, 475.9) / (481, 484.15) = 0.06 mag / 54.9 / 134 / 103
